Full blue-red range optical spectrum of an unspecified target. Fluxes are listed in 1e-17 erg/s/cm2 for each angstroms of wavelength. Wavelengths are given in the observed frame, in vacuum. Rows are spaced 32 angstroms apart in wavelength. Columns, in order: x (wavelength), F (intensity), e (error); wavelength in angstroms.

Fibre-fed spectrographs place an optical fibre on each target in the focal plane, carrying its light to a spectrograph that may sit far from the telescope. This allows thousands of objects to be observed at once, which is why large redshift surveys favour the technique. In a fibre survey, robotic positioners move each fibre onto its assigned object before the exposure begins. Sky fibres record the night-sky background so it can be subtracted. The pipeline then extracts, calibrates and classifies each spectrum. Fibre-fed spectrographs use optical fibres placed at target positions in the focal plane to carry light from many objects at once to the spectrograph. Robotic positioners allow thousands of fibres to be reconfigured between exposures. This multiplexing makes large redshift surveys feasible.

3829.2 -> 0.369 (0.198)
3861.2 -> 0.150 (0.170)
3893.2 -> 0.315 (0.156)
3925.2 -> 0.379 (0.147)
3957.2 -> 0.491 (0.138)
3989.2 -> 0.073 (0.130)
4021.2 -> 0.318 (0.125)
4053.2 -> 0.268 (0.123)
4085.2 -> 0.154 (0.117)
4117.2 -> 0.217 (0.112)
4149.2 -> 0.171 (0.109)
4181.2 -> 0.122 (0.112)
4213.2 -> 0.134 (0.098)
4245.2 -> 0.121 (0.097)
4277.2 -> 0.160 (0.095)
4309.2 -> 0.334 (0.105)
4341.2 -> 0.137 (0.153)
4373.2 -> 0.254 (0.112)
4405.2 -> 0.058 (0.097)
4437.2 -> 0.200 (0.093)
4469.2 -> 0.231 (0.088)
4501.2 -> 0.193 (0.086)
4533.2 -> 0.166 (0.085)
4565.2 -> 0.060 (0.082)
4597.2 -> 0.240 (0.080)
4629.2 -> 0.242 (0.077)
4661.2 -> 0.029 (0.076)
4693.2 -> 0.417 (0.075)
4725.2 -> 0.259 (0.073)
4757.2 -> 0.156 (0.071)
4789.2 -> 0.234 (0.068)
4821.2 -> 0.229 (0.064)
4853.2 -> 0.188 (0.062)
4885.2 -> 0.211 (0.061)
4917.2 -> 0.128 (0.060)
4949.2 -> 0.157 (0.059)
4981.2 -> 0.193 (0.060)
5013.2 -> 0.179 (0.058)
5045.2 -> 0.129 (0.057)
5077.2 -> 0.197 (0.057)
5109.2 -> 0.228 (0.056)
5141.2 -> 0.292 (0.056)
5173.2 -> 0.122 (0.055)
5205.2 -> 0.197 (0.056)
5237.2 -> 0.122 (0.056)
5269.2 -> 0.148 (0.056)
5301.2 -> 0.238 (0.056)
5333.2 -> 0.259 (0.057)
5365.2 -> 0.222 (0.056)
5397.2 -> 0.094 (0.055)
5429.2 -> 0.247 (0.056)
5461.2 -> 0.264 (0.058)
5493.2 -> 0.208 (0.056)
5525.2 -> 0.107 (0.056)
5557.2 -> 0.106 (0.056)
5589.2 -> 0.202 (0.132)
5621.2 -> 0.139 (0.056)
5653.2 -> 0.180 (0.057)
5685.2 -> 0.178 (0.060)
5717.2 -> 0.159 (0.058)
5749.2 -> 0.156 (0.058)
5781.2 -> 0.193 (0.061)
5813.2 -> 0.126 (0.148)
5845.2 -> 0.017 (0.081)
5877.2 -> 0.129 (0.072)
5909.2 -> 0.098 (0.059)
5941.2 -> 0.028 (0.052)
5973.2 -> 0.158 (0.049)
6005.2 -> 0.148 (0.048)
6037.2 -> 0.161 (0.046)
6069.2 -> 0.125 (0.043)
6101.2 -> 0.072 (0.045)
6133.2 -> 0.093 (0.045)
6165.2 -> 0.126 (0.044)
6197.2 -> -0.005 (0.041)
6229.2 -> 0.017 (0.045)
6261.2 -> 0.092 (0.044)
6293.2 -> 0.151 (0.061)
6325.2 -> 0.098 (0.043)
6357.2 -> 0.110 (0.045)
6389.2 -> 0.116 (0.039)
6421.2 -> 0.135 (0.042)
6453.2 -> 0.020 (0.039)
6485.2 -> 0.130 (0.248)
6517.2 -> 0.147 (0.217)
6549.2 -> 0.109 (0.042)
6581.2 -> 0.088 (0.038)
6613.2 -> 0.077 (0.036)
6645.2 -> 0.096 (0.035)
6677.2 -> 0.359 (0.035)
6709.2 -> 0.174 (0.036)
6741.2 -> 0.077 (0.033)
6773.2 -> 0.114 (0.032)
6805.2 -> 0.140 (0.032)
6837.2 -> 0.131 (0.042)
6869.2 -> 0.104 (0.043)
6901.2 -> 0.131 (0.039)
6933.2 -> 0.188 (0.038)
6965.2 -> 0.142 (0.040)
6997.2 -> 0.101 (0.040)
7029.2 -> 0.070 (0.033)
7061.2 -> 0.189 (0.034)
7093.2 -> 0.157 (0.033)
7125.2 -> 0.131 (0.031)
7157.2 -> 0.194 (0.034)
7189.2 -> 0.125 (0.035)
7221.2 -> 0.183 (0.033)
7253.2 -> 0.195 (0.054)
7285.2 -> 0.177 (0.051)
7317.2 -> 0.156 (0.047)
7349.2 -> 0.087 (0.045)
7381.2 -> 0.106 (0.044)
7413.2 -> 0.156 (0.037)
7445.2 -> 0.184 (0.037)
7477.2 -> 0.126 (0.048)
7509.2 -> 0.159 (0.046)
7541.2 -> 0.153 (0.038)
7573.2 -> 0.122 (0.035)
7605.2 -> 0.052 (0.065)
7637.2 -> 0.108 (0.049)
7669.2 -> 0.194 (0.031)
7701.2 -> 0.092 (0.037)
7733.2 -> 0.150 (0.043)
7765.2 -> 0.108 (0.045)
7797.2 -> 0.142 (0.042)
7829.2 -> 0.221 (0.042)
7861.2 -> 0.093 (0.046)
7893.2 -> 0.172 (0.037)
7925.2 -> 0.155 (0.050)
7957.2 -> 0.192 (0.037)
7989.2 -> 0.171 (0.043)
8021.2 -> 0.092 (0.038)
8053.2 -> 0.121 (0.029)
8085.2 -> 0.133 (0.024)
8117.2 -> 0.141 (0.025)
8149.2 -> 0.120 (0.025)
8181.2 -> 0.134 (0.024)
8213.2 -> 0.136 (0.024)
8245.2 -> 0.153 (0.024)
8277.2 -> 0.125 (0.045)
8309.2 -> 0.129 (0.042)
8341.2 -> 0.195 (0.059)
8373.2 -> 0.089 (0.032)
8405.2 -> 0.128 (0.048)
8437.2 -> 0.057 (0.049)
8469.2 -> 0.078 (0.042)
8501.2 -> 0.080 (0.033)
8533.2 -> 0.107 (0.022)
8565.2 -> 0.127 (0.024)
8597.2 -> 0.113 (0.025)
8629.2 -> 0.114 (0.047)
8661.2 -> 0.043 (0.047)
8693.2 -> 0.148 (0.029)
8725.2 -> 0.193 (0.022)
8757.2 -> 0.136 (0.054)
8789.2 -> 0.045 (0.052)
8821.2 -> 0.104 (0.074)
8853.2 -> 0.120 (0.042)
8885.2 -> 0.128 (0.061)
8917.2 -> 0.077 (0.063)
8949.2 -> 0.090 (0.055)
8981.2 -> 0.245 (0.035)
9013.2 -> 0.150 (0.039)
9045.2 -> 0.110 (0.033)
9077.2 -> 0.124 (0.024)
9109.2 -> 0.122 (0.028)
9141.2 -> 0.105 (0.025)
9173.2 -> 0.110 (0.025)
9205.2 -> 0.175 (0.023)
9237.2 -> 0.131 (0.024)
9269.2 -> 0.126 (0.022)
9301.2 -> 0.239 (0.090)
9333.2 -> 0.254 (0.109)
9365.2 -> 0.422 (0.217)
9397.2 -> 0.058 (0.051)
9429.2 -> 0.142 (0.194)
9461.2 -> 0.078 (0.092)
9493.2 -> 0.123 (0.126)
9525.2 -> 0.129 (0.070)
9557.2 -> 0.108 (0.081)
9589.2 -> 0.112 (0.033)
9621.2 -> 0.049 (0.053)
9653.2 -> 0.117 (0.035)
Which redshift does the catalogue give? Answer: 0.79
